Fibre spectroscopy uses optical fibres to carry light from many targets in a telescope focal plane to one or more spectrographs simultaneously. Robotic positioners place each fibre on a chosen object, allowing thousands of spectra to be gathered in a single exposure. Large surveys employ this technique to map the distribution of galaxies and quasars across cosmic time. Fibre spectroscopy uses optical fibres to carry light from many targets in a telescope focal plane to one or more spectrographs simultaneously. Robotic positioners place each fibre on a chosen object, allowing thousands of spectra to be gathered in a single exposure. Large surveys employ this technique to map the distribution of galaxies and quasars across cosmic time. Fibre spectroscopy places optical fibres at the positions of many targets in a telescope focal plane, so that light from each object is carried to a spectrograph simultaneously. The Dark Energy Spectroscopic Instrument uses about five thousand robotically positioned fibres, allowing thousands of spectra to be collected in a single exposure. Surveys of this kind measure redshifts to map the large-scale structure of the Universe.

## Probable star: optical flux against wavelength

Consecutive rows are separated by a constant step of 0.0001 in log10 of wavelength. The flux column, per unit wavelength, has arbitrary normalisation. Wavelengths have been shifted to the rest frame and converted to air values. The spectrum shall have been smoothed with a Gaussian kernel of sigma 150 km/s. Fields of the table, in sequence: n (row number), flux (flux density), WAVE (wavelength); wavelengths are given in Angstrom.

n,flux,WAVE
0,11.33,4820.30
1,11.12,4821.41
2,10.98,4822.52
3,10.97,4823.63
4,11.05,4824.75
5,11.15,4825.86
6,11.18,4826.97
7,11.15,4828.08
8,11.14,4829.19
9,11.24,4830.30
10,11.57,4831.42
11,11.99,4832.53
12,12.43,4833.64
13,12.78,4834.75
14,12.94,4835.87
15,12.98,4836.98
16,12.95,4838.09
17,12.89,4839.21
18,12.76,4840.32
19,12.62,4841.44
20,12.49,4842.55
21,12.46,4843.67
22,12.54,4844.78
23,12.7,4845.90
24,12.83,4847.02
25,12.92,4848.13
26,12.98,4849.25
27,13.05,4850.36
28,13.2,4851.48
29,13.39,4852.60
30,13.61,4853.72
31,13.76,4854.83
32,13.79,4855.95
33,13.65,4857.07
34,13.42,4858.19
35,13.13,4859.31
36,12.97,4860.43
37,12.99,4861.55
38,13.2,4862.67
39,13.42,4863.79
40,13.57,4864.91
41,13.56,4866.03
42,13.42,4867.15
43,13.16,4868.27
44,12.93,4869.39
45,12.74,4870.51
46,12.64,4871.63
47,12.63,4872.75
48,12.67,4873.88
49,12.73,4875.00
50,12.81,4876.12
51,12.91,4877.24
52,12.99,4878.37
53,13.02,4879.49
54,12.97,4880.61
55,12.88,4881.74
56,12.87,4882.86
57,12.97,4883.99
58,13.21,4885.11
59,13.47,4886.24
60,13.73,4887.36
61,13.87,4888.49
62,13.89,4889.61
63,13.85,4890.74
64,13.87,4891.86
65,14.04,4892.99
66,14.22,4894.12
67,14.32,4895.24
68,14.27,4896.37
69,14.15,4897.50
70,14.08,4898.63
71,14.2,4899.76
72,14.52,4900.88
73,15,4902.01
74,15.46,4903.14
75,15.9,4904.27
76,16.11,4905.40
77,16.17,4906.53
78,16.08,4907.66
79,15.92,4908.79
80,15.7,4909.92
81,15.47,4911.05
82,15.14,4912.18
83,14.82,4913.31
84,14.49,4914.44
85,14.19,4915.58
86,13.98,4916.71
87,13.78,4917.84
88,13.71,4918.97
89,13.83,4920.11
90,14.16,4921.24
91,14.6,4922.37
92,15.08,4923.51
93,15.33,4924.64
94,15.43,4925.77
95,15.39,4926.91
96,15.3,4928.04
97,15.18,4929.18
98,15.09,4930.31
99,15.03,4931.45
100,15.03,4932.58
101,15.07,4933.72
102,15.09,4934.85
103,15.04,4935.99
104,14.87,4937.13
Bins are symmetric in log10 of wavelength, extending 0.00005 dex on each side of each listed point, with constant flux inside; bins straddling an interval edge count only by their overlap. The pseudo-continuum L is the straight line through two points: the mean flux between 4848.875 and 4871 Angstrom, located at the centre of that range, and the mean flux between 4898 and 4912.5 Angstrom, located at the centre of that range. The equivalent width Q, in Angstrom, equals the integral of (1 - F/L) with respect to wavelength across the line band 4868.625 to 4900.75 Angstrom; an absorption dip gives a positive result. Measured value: 2.29 Angstrom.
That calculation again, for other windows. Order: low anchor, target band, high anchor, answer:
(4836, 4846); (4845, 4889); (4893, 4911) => 1.79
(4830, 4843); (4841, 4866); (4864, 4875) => -0.70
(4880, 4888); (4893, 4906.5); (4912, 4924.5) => -1.05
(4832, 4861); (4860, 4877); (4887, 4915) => 0.83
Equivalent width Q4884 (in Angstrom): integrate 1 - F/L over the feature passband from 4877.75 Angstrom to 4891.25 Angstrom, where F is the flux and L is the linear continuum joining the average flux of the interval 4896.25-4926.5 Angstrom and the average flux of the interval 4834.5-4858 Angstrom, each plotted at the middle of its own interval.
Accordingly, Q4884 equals 0.8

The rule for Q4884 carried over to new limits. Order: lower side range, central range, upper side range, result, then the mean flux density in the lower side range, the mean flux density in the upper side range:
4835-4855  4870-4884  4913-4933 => 0.8 Angstrom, 12.9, 14.7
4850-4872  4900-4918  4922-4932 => -0.7 Angstrom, 13.3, 15.2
